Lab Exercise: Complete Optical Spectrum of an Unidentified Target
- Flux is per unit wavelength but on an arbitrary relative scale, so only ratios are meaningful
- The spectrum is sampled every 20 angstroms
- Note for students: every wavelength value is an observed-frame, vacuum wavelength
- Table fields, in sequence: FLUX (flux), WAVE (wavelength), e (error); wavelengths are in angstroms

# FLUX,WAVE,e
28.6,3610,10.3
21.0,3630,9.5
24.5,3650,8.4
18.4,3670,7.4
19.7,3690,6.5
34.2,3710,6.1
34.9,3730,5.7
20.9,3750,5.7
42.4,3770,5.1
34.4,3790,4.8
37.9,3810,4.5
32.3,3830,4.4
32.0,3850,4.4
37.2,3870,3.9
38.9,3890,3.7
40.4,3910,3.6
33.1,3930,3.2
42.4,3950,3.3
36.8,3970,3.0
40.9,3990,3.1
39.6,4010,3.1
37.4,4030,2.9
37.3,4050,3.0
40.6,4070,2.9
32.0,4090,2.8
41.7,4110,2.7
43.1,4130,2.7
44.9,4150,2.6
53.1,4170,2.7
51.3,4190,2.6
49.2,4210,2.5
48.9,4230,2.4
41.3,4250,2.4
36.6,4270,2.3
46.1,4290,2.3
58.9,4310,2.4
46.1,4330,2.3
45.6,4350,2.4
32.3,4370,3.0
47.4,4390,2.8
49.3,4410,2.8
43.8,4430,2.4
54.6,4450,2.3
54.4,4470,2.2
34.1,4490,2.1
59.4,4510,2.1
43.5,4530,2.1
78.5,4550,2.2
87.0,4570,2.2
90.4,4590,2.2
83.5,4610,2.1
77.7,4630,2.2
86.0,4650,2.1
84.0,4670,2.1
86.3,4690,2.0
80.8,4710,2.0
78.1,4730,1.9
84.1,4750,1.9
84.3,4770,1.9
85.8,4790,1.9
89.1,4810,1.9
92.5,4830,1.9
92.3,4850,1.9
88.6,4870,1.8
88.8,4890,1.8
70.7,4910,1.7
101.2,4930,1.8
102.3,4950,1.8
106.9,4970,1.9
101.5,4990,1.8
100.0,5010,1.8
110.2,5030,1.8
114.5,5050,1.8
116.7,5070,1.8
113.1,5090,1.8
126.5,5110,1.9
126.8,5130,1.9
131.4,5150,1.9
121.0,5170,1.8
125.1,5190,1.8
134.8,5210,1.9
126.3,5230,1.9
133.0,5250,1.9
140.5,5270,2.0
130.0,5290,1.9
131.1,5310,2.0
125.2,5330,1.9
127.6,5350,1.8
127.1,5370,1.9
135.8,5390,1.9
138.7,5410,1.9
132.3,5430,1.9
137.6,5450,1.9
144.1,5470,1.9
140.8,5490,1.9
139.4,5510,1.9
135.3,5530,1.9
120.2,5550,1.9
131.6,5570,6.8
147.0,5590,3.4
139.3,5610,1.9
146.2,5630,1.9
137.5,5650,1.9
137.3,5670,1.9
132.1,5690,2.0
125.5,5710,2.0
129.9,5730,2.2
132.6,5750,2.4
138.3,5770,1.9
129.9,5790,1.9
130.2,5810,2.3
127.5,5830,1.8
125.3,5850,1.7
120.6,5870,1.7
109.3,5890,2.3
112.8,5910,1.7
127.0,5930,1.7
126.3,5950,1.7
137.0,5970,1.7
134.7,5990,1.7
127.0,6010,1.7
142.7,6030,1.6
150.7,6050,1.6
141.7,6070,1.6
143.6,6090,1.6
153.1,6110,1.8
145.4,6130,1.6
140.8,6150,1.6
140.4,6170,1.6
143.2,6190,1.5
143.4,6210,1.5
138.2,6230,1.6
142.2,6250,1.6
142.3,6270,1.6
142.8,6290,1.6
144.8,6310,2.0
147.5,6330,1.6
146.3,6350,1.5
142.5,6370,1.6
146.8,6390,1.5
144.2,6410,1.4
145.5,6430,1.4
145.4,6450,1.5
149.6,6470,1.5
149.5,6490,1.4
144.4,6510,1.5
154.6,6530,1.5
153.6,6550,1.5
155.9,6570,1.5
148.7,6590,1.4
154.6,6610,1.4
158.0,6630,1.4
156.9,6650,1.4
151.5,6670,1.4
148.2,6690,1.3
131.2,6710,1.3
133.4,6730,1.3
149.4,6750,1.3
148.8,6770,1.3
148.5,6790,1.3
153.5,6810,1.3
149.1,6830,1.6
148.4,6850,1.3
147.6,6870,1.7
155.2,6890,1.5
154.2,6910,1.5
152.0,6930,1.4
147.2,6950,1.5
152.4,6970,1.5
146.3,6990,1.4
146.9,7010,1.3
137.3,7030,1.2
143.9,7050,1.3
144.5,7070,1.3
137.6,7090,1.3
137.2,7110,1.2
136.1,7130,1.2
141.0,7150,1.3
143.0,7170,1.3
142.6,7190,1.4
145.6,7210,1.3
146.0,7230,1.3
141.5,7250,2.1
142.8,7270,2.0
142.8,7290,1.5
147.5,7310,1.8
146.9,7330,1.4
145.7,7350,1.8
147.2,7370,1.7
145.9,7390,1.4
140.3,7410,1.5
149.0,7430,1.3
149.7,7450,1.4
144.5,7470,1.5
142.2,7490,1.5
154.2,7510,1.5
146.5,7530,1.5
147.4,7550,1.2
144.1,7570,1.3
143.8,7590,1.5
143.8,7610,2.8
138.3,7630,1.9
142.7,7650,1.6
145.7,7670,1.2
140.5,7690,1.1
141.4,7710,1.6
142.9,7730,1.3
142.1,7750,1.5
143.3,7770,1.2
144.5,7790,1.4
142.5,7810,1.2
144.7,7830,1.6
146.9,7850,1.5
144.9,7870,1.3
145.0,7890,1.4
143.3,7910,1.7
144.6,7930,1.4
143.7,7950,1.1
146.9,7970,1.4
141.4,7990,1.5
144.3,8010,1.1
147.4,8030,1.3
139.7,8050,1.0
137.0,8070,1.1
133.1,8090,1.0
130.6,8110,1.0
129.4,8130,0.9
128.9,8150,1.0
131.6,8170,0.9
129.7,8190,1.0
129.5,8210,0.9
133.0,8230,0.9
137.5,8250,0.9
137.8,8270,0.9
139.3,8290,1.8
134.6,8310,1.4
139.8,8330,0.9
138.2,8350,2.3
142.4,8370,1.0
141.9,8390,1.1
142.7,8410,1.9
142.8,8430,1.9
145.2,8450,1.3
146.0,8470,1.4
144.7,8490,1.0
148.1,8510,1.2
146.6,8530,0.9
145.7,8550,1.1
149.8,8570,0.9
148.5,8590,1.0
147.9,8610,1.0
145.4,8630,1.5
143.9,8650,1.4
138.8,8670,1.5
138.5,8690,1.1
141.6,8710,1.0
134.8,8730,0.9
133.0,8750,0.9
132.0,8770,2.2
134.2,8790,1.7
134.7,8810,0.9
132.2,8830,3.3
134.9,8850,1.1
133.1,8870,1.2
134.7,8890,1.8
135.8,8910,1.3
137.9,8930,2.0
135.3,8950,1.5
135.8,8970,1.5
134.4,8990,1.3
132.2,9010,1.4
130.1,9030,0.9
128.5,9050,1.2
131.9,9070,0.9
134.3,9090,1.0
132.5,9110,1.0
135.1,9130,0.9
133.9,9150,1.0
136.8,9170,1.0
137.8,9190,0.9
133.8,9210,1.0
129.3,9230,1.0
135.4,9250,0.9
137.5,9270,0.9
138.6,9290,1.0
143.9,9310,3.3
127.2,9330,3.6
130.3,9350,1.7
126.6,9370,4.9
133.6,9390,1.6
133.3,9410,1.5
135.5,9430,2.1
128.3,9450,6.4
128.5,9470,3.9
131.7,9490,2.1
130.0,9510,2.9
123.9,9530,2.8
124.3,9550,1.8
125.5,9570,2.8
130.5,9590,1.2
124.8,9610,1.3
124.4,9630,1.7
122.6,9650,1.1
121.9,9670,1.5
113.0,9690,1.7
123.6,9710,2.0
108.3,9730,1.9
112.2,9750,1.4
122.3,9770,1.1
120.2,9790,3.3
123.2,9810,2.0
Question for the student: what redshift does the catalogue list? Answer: 0.140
